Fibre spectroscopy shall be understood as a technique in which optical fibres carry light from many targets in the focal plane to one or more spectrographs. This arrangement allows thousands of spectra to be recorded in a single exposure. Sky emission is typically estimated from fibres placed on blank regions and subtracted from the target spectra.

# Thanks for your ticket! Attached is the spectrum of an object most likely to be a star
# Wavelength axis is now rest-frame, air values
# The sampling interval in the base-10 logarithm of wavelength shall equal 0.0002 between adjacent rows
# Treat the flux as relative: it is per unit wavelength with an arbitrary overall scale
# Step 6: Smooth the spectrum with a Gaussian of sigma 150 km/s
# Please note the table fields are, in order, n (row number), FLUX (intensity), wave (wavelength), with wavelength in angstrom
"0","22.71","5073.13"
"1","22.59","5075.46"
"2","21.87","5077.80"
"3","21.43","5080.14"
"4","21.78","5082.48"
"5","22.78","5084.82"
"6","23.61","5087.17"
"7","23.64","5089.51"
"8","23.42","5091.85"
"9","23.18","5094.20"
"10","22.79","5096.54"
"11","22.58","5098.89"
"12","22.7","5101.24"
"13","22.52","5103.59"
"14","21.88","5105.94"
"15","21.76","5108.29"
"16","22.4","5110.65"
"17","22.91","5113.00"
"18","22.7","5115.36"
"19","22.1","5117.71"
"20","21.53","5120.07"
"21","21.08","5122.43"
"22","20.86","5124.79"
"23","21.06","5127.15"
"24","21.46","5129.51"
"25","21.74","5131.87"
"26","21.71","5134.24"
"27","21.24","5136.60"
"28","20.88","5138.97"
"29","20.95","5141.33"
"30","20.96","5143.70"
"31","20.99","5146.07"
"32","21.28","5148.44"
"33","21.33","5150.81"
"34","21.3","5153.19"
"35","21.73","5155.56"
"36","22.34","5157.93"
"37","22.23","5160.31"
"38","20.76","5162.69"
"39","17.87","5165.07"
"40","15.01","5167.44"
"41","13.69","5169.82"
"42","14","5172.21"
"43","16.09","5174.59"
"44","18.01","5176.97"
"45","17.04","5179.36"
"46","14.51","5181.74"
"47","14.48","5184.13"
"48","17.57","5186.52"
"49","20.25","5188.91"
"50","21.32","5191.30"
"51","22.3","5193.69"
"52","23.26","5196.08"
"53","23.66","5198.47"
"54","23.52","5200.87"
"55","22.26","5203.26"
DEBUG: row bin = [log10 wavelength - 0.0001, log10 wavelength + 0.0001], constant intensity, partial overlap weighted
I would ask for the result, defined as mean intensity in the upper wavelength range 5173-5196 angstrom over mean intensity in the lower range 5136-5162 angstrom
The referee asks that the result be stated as 0.85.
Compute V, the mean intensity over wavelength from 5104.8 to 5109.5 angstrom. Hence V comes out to 21.8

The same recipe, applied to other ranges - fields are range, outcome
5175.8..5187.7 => 16.3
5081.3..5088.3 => 22.7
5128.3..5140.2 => 21.4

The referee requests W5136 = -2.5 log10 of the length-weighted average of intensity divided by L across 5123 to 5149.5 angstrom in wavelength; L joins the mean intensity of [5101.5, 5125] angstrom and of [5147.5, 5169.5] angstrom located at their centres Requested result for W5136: -0.01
